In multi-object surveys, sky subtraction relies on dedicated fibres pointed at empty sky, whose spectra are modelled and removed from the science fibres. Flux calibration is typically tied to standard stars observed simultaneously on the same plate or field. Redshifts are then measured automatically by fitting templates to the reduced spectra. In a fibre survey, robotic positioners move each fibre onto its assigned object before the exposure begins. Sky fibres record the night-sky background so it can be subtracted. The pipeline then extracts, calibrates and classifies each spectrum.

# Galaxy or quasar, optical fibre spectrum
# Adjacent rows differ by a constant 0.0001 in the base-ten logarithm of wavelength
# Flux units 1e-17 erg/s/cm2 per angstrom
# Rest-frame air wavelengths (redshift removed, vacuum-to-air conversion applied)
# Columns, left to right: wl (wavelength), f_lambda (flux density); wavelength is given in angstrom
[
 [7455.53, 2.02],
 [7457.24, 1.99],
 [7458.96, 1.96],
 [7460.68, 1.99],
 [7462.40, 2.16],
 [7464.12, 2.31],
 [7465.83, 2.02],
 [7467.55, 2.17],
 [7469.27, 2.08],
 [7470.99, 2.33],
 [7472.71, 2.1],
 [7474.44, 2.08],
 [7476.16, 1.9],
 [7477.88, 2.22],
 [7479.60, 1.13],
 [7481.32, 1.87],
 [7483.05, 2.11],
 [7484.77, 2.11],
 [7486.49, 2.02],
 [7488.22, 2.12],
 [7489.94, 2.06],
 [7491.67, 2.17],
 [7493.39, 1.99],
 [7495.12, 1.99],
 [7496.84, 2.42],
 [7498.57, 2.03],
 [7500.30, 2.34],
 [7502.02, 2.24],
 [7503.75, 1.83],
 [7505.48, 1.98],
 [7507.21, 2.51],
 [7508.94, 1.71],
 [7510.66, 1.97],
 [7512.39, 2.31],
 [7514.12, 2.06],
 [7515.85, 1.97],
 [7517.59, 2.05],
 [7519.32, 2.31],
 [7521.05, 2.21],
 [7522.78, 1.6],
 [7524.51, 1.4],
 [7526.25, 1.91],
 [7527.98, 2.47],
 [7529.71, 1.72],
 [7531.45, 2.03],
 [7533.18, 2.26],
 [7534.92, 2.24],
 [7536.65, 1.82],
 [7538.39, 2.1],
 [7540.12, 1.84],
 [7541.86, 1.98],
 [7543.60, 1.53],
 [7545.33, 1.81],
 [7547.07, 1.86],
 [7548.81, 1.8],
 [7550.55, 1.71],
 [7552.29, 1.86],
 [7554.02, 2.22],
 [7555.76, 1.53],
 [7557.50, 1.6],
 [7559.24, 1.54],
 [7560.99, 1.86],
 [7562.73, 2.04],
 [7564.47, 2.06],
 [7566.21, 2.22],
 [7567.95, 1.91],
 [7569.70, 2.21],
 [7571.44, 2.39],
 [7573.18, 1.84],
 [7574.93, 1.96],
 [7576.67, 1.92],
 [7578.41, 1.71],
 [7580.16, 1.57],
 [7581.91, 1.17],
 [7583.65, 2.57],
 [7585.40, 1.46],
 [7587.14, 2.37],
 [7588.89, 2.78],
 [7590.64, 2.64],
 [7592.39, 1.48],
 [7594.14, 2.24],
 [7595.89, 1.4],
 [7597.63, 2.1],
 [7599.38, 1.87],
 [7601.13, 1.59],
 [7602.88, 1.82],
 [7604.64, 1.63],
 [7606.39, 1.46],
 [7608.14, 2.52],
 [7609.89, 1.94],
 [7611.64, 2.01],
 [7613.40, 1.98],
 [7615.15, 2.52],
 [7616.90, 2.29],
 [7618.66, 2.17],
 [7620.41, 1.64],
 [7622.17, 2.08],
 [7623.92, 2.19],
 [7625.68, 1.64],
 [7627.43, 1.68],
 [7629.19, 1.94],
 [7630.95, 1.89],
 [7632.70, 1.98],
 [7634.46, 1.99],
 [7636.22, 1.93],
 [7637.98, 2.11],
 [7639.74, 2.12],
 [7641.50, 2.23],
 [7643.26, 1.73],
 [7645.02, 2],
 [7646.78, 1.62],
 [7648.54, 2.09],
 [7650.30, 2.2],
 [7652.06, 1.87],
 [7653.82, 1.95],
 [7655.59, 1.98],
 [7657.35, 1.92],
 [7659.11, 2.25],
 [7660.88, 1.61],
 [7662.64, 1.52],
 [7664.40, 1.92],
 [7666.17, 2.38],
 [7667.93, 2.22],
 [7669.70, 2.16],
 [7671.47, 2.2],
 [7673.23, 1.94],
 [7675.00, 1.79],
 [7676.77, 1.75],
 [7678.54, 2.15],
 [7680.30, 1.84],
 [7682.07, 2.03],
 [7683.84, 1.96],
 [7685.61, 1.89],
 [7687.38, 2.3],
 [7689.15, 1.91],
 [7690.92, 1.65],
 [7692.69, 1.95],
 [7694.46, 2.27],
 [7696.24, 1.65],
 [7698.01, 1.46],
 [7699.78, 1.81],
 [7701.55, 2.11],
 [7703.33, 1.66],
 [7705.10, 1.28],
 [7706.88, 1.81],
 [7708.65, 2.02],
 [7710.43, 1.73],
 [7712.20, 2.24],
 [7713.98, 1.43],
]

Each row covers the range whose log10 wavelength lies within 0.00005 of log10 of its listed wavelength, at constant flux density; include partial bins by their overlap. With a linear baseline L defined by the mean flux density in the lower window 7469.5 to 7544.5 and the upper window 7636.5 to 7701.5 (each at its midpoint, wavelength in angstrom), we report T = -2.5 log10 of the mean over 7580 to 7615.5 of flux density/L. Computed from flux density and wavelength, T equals 0.02 mag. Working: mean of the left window 2.02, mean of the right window 1.96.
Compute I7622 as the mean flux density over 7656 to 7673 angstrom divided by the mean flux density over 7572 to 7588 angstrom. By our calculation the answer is 1.09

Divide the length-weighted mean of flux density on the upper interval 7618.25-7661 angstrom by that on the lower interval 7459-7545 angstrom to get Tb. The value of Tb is 1.0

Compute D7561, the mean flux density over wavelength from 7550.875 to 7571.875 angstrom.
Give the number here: 1.94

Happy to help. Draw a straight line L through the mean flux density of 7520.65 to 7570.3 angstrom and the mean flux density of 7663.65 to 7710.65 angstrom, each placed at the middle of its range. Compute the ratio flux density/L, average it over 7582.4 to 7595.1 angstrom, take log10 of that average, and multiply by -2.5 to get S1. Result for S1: -0.15 mag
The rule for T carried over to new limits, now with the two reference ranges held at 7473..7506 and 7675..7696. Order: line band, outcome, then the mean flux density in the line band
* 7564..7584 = 0.031 mag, 1.94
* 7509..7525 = 0.019 mag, 1.99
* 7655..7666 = 0.038 mag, 1.9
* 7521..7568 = 0.066 mag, 1.89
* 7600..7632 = 0.022 mag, 1.94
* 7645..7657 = 0.008 mag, 1.95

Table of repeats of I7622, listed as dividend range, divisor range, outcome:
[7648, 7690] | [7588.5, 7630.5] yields 1.01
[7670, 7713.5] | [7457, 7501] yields 0.92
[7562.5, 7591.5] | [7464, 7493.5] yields 1.00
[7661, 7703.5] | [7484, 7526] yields 0.94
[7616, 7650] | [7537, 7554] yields 1.06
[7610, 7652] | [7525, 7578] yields 1.03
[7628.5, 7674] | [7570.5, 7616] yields 1.02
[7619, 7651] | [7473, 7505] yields 0.96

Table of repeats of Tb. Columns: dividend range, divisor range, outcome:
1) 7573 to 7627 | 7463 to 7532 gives 0.95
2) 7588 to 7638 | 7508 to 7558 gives 1.03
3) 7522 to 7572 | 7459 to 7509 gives 0.92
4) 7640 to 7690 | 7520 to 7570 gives 1.04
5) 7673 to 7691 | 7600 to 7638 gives 0.99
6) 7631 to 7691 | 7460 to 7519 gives 0.96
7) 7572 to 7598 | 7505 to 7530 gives 0.97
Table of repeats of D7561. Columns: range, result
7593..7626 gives 1.95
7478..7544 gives 2.02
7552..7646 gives 1.96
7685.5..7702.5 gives 1.9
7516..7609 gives 1.93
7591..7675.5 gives 1.96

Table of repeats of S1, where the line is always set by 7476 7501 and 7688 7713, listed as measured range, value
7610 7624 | -0.10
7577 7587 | 0.11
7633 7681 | -0.06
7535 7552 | 0.08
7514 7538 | 0.00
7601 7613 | 0.03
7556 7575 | 0.00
